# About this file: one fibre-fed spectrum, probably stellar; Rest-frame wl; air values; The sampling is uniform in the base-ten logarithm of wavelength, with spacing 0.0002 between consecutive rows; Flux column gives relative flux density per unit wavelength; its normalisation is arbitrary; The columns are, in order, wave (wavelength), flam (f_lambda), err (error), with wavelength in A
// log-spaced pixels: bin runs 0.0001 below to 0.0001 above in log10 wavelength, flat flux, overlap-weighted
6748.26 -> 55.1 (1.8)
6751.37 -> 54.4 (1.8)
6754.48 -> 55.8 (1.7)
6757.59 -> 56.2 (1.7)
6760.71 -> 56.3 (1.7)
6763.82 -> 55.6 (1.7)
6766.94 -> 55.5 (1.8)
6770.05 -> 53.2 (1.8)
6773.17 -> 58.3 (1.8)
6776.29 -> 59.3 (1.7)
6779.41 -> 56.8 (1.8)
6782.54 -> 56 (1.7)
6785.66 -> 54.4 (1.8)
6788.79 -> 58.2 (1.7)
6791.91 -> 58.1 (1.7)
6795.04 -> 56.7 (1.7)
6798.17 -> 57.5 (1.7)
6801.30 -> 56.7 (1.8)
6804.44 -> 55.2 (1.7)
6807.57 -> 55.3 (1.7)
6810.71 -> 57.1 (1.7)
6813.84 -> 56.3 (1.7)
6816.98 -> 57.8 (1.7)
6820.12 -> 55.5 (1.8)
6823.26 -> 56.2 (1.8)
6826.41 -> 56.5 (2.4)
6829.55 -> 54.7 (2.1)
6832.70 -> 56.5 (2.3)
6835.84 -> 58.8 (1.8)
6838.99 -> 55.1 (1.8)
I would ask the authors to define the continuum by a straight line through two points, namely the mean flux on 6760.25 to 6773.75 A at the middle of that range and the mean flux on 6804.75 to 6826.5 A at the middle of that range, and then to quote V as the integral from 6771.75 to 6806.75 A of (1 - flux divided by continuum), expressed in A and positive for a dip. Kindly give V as -0.7 A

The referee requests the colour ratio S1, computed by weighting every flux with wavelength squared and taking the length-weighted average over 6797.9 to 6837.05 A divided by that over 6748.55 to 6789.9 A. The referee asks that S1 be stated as 1.0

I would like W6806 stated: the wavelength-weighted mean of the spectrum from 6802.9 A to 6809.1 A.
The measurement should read 55.3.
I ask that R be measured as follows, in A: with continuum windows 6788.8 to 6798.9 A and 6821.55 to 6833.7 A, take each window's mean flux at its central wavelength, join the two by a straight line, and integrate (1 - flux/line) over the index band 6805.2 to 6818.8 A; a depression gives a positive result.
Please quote 0.0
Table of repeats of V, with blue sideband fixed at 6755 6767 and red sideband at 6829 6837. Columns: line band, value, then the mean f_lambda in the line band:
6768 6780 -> -0.2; 56.9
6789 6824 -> -0.1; 56.7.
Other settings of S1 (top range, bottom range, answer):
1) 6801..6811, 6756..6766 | 1.01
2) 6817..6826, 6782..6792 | 1.00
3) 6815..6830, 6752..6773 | 1.03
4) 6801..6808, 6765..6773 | 1.02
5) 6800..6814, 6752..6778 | 1.01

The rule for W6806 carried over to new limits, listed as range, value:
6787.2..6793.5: 58.1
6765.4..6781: 56.6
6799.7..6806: 55.9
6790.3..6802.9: 57.2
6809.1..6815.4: 56.7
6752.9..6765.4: 55.9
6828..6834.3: 55.6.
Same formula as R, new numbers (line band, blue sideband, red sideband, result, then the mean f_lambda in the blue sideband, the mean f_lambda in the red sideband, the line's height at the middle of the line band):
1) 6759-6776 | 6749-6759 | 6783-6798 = 0.0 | 55.4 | 56.9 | 56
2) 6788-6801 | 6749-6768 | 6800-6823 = -0.3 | 55.6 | 56.3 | 56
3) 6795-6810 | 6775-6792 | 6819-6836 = 0.1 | 57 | 56.2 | 56.7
